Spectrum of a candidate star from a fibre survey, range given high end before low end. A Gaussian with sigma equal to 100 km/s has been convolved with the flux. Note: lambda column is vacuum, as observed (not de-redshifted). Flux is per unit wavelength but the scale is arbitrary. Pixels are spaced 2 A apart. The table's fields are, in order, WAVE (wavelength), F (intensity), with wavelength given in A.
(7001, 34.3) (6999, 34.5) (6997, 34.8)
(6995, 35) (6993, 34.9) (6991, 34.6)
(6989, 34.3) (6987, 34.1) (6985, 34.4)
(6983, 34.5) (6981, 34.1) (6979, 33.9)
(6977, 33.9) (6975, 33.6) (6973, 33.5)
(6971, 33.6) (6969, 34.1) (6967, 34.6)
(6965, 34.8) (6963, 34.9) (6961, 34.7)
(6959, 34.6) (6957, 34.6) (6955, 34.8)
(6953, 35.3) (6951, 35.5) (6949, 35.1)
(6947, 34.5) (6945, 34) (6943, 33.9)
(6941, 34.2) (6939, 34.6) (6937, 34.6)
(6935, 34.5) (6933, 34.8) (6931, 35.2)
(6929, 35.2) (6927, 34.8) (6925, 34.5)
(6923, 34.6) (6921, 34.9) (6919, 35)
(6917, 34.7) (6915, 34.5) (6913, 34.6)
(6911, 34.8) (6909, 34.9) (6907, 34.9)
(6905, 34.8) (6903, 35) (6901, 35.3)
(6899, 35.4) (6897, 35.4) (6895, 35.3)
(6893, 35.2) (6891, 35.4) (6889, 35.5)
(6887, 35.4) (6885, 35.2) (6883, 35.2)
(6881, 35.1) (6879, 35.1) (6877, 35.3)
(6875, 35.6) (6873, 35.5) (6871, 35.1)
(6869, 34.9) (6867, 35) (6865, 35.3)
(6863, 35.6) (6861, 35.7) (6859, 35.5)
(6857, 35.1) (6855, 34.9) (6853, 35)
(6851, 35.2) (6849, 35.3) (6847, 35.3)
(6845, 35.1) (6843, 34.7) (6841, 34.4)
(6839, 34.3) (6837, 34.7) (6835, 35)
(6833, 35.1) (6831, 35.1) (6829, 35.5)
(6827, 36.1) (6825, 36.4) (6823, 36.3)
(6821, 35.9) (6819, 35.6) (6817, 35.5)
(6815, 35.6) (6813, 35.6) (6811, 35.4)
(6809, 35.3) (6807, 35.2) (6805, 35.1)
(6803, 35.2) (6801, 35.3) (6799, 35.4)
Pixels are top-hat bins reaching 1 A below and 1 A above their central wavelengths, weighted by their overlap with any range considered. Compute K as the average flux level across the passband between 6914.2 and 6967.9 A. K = 34.7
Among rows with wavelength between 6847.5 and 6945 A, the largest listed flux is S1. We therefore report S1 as 35.7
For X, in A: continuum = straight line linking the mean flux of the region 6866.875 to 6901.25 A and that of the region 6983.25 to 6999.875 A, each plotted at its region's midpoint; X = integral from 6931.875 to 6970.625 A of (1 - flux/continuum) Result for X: 0.2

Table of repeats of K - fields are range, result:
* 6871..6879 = 35.4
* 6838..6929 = 35.1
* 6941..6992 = 34.4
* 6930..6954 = 34.7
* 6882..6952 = 34.9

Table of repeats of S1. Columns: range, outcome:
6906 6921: 35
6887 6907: 35.5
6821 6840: 36.4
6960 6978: 34.9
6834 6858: 35.3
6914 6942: 35.2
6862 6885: 35.6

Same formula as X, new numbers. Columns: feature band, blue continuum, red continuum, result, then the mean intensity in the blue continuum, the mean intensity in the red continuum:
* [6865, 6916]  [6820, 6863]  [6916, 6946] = -0.3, 35.3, 34.6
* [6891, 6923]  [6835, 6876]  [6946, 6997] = -0.1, 35.1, 34.5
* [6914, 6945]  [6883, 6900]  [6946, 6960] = 0.4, 35.3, 34.9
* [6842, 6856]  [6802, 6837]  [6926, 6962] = 0.1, 35.5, 34.7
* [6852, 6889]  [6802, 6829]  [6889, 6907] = 0.1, 35.6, 35.2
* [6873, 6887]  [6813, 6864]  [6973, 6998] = -0.1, 35.3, 34.3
